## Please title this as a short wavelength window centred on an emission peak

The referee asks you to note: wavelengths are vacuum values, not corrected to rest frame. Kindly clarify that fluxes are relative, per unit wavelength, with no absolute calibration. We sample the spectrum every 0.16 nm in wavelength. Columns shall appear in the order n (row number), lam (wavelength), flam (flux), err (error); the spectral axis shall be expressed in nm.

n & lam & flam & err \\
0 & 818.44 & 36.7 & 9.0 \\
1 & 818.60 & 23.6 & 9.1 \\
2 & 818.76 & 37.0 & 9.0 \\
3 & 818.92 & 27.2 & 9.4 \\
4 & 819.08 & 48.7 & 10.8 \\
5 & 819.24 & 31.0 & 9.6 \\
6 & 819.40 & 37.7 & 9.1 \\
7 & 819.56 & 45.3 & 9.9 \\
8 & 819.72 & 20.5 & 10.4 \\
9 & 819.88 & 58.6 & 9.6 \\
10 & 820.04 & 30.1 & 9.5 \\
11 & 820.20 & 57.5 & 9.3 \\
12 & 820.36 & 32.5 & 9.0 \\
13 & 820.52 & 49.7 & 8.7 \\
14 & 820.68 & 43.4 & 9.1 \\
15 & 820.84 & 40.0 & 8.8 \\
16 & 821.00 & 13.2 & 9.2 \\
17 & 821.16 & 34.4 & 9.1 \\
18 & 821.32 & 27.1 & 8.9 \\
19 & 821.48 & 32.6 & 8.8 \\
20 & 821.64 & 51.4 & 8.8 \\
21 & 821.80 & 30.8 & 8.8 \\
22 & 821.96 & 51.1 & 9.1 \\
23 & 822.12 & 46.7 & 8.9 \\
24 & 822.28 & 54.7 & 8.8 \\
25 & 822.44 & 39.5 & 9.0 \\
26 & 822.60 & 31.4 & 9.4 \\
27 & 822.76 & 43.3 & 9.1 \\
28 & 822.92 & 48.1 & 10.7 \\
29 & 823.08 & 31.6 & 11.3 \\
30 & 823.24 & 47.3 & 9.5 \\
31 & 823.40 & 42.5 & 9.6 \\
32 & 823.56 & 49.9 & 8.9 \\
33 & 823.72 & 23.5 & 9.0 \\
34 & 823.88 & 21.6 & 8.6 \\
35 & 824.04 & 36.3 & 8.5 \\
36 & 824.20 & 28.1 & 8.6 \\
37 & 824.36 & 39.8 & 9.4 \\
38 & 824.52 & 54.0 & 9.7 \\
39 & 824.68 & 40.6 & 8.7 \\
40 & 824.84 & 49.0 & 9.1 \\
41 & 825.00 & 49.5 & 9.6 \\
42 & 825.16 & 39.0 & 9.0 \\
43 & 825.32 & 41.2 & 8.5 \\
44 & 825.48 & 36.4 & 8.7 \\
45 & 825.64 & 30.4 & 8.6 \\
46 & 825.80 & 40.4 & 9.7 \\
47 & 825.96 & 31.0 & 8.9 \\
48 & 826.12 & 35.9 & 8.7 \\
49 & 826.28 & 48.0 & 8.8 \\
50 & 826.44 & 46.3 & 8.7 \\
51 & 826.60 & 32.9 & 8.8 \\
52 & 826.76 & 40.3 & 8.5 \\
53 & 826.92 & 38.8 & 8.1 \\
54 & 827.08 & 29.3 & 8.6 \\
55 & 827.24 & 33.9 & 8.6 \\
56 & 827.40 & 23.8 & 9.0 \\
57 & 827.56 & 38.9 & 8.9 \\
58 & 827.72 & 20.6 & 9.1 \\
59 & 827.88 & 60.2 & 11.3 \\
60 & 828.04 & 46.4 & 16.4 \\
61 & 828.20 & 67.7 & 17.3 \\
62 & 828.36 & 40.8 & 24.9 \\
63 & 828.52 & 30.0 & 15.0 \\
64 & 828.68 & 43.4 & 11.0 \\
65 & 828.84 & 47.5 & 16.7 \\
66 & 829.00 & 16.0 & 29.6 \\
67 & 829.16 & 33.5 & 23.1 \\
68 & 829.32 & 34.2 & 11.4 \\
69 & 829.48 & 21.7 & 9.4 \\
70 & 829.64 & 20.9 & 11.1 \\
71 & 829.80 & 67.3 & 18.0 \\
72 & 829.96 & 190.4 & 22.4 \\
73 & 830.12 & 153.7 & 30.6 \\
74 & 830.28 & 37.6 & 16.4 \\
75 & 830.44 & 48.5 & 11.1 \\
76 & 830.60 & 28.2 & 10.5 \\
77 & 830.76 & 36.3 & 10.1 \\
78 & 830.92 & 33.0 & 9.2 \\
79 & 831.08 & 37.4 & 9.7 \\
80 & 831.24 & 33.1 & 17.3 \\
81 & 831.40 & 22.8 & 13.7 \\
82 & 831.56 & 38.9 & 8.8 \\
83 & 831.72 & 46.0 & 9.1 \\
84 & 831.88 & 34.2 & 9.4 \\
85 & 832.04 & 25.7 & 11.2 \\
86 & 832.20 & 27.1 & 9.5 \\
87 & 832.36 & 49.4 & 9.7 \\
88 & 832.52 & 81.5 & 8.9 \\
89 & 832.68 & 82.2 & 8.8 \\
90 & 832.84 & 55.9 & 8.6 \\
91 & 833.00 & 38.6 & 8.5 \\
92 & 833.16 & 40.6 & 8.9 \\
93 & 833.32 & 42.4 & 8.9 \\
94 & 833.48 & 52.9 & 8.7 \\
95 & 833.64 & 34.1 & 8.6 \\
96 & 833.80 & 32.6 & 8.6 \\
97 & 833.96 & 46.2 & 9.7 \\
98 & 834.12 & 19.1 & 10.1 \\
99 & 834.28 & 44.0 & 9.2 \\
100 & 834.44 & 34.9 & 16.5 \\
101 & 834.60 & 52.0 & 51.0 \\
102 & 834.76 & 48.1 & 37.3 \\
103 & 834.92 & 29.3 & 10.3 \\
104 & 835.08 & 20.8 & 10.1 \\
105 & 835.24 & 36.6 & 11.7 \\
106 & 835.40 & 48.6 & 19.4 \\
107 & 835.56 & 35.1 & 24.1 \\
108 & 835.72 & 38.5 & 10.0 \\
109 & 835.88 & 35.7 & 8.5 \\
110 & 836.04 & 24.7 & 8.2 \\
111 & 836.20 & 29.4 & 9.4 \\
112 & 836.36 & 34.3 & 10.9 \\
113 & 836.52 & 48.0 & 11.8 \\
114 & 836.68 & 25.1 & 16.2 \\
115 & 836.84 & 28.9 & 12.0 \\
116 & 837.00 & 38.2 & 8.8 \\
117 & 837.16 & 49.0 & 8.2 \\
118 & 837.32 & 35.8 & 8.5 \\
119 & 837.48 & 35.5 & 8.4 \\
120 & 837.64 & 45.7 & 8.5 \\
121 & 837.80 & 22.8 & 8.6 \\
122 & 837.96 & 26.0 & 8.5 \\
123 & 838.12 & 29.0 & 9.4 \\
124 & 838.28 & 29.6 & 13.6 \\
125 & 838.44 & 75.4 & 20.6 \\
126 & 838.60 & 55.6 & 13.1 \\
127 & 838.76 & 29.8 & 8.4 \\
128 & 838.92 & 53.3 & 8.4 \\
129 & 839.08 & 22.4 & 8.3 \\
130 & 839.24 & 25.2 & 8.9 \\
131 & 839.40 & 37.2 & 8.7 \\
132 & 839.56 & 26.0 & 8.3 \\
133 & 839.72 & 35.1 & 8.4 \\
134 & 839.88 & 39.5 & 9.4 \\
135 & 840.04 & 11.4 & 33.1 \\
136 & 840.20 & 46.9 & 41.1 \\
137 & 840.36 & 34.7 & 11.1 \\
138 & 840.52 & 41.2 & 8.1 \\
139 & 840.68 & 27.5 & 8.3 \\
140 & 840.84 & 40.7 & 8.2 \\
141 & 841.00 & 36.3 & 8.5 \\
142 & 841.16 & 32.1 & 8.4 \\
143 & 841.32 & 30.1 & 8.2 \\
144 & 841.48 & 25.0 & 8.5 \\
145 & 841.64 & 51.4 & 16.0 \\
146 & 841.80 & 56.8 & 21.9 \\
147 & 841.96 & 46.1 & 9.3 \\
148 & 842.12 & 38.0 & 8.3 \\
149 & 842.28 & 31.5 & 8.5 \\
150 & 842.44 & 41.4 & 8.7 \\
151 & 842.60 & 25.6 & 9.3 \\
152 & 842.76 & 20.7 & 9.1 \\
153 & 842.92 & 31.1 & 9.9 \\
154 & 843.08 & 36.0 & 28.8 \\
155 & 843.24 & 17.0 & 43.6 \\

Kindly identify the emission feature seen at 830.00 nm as H-alpha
